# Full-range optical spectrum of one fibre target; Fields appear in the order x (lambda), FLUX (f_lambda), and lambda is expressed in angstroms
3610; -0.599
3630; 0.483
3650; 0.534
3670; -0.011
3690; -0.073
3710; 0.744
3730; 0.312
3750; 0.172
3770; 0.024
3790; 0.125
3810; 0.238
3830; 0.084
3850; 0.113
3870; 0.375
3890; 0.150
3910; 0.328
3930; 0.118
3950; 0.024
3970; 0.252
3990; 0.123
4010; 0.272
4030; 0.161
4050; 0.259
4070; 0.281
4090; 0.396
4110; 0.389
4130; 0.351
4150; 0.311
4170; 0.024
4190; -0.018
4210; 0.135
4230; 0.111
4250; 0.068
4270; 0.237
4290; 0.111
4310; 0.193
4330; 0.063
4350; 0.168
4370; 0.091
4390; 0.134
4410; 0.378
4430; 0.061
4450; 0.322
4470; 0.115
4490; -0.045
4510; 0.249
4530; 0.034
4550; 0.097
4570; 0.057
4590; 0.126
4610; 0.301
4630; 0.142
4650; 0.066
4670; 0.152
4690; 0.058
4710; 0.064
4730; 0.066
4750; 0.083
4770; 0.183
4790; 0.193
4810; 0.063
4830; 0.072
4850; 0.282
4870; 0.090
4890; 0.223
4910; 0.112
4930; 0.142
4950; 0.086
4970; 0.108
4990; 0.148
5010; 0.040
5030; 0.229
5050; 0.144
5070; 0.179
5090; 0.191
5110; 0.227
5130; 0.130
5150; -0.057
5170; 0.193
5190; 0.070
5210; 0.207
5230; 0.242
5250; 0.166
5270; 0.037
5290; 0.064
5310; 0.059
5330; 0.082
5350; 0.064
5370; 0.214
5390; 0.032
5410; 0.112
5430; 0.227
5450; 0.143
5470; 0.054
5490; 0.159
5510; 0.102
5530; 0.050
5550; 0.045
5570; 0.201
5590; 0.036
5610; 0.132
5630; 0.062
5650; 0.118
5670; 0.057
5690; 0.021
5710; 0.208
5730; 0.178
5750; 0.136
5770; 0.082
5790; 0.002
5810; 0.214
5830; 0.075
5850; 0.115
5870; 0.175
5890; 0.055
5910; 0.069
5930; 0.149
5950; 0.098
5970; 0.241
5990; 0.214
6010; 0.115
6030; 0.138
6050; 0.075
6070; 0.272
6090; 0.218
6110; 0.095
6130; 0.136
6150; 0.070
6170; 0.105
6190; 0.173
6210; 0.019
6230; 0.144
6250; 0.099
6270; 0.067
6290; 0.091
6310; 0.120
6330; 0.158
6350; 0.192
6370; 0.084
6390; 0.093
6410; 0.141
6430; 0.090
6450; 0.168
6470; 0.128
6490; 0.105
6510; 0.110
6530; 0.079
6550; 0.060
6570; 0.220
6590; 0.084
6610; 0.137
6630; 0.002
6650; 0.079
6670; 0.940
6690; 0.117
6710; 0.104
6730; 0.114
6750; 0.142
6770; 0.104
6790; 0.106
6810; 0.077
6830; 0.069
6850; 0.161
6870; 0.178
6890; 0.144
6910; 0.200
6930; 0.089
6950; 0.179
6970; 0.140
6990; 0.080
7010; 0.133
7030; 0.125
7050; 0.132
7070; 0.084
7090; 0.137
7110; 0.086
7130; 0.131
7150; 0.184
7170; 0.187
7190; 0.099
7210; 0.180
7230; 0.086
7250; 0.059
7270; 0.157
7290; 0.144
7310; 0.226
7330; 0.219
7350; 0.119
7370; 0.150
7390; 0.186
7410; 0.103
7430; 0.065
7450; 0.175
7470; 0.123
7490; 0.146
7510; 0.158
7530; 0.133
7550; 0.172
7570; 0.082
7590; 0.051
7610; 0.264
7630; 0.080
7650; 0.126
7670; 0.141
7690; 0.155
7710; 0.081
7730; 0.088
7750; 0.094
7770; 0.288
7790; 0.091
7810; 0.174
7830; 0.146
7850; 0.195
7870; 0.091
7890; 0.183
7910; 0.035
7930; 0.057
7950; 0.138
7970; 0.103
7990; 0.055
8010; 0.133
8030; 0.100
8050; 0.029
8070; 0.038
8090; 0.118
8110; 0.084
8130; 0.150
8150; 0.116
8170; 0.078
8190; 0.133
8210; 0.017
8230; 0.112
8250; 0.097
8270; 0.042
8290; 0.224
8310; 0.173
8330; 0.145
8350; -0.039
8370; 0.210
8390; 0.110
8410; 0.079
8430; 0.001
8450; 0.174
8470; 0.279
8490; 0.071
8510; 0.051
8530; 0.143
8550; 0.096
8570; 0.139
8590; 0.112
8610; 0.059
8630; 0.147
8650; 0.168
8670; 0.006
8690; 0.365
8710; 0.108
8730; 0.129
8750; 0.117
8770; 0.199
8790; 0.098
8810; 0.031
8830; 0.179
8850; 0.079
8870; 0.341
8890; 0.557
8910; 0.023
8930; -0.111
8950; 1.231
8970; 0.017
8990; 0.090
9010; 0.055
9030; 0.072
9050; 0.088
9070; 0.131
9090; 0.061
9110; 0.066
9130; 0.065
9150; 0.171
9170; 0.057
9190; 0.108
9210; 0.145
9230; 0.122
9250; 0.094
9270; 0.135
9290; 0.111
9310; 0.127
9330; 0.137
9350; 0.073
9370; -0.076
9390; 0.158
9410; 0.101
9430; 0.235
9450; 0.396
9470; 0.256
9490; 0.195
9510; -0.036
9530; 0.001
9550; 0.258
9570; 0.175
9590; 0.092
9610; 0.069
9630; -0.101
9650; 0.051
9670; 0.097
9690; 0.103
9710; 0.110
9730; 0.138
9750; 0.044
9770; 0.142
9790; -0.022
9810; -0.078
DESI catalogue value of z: 0.79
